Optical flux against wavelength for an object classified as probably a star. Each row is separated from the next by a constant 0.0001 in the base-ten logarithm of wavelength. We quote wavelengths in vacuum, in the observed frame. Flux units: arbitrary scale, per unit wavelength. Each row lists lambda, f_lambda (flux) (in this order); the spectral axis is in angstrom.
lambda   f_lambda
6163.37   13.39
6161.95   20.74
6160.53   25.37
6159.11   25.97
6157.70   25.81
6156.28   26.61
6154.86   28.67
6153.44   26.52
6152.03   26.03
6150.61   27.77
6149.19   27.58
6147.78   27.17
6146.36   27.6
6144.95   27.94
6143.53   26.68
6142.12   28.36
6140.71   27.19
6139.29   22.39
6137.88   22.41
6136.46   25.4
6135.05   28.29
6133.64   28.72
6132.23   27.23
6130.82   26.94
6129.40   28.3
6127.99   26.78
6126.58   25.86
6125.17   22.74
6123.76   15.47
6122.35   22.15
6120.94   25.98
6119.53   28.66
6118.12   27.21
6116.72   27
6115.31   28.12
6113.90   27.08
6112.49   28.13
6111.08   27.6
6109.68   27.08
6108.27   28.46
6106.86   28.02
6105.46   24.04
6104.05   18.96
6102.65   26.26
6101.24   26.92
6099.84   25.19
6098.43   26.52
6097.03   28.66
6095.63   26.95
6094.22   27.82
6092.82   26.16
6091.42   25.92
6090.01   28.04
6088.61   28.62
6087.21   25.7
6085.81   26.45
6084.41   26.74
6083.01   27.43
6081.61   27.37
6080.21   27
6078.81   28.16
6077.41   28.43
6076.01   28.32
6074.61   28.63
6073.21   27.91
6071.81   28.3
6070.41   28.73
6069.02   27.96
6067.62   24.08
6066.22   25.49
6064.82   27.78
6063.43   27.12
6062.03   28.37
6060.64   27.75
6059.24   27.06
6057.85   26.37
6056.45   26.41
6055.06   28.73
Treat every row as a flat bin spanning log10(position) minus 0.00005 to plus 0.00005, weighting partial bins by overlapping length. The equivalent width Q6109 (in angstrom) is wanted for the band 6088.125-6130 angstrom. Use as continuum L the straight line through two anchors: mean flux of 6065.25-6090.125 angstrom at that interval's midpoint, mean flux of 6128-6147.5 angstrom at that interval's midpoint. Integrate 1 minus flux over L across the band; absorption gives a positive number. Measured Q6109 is 1.4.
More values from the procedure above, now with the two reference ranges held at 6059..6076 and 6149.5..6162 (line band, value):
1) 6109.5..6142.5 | 0.8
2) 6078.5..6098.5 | 0.0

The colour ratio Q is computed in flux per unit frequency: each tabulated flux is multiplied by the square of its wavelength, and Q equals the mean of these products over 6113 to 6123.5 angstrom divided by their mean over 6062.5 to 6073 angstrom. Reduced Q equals 1.0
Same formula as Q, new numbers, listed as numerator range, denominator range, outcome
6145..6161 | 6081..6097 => 1.01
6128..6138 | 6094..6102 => 1.01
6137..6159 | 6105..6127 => 1.04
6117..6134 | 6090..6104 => 0.97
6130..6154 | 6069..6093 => 0.99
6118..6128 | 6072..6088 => 0.89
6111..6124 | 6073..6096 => 0.96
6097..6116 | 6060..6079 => 0.97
